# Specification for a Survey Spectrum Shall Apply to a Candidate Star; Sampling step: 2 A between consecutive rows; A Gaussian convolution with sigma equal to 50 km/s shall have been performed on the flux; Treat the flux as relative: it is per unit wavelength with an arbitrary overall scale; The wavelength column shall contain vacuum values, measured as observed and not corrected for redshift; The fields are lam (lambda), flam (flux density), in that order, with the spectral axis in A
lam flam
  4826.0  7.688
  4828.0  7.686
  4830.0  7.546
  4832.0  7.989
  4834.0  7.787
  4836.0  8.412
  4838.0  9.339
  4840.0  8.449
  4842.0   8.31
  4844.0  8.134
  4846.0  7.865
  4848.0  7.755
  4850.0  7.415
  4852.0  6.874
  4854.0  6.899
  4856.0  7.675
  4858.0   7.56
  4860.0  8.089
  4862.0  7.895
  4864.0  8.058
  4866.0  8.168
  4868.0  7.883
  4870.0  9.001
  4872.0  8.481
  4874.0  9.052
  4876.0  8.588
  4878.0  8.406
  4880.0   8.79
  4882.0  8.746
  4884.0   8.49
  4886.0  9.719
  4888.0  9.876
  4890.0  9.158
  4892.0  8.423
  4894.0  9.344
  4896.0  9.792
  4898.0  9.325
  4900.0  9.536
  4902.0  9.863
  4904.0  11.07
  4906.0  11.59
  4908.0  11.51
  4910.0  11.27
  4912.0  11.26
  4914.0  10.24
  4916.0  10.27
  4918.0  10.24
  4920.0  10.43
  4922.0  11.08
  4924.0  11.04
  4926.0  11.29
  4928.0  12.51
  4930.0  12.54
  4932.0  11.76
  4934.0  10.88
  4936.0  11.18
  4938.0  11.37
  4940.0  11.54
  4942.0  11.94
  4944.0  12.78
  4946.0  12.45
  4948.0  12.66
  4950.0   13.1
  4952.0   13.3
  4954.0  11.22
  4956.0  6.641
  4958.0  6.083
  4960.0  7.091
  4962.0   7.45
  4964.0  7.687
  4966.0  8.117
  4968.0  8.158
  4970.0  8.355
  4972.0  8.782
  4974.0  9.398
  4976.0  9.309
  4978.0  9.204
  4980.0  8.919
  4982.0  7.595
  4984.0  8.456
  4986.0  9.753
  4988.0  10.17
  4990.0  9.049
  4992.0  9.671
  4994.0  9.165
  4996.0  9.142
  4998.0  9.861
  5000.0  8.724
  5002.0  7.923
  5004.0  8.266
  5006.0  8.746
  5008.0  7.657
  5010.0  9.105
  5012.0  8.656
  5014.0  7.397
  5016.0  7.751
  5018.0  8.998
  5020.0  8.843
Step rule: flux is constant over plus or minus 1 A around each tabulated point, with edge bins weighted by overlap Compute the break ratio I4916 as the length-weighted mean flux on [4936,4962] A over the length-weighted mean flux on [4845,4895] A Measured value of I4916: 1.29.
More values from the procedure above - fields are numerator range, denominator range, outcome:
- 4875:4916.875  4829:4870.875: 1.23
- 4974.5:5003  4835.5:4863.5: 1.15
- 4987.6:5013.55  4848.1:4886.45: 1.09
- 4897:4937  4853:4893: 1.30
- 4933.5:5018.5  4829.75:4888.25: 1.14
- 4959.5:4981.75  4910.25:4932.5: 0.75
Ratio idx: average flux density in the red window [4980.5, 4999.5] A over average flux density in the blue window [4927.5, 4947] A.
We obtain 0.8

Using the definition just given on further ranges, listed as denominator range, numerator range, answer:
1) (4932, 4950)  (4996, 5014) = 0.72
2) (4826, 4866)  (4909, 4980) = 1.31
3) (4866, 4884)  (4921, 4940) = 1.34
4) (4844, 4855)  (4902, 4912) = 1.51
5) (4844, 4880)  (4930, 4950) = 1.49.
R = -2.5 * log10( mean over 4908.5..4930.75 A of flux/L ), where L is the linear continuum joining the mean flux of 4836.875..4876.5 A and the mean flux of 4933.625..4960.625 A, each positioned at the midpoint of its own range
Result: -0.11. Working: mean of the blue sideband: 8.07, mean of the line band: 11.1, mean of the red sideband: 10.9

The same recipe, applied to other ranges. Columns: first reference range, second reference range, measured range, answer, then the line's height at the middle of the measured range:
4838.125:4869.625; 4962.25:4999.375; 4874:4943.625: -0.24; 8.32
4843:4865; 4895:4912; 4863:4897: 0.04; 9.17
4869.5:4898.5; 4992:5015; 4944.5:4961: -0.18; 8.8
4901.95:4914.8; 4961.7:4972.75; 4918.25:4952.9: -0.22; 9.7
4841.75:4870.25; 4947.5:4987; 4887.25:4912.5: -0.22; 8.28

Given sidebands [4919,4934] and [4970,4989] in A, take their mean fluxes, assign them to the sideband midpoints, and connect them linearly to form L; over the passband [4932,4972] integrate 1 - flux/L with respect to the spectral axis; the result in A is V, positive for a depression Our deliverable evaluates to 0.9 A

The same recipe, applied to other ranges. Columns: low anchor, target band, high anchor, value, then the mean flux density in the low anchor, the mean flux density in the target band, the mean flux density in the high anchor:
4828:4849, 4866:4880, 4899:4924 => 1.19 A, 8.14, 8.56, 10.7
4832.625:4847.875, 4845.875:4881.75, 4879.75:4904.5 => 3.05 A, 8.29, 8.04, 9.38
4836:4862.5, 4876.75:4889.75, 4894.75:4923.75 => 0.54 A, 7.89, 9.01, 10.5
